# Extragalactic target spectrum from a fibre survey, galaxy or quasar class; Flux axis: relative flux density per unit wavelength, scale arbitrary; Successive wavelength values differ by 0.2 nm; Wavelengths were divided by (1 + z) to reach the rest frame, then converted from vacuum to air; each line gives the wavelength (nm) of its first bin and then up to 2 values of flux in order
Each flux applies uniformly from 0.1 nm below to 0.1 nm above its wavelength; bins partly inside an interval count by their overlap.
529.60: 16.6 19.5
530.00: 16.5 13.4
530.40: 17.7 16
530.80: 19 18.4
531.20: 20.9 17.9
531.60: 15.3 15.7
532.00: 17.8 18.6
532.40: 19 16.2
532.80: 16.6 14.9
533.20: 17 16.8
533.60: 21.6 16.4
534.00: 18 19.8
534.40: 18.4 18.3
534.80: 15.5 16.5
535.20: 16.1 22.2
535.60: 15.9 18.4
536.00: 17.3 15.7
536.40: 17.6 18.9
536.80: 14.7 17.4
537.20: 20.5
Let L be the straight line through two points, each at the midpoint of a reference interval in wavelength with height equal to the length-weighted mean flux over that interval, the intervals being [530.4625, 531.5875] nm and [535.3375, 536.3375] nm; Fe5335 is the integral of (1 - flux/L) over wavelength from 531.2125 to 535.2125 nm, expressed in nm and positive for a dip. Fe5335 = 0.12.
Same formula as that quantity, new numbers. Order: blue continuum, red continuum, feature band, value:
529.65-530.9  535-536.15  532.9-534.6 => -0.04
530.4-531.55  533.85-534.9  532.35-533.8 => 0.06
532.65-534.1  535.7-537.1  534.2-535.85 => -0.05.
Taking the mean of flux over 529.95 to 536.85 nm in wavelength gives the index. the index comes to 17.4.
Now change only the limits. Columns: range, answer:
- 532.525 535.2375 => 17.3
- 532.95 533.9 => 17.5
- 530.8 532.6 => 17.9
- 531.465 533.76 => 17.2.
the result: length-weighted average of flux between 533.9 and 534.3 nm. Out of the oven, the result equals 18.9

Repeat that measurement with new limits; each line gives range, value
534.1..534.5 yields 19.1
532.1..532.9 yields 17.6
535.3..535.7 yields 19.1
